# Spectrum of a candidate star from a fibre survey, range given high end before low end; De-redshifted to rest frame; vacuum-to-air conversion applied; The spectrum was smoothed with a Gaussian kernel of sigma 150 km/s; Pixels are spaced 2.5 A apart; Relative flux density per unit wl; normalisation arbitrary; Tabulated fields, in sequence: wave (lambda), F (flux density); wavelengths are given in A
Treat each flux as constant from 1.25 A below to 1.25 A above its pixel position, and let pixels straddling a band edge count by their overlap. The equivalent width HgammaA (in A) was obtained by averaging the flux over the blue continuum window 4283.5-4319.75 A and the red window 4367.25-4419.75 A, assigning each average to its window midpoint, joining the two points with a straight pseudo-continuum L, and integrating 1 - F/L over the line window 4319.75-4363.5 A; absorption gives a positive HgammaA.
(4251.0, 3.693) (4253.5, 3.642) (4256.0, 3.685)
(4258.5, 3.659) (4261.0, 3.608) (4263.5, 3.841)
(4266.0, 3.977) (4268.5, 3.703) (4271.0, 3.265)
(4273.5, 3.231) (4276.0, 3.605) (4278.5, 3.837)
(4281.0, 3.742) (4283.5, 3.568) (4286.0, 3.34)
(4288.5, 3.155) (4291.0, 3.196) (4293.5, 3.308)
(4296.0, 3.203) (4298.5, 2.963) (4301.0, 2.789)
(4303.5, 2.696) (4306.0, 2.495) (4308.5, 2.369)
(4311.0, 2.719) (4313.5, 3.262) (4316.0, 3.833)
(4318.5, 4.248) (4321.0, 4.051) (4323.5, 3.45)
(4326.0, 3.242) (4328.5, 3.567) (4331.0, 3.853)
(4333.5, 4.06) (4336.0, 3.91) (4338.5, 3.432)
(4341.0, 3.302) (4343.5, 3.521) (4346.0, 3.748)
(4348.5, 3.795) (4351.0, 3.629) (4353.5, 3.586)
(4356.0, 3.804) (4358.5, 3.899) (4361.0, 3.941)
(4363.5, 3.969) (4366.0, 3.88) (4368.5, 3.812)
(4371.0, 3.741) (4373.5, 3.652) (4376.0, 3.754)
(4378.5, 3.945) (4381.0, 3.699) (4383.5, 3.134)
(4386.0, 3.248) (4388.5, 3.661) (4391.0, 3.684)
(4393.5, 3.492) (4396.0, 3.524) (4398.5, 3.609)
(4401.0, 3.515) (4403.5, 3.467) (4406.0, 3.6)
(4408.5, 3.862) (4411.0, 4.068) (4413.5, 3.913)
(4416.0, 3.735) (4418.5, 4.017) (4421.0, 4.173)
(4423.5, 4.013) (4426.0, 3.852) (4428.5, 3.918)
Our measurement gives -4.4 A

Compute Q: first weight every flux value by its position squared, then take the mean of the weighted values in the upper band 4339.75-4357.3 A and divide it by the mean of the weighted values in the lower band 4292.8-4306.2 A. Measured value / 1.3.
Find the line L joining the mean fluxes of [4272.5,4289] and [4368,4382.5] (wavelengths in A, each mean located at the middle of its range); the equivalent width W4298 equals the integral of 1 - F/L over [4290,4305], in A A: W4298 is 2.3 A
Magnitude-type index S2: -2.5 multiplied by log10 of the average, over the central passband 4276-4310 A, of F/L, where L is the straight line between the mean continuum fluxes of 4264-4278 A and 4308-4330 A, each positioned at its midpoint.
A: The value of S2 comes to 0.13 mag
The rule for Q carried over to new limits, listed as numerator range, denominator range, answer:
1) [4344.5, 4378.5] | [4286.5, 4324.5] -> 1.22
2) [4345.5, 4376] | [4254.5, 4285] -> 1.09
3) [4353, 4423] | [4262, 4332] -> 1.15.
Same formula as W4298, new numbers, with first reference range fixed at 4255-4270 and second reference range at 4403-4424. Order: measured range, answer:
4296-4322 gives 4.4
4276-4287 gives 0.4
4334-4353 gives 0.9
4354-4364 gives -0.1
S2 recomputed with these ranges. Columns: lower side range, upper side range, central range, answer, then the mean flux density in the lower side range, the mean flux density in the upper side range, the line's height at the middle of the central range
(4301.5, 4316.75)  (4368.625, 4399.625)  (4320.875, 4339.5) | -0.20 mag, 2.86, 3.6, 3.07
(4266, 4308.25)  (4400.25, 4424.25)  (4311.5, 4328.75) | -0.07 mag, 3.26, 3.84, 3.41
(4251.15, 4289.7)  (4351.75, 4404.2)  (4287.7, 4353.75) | 0.08 mag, 3.59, 3.67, 3.63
